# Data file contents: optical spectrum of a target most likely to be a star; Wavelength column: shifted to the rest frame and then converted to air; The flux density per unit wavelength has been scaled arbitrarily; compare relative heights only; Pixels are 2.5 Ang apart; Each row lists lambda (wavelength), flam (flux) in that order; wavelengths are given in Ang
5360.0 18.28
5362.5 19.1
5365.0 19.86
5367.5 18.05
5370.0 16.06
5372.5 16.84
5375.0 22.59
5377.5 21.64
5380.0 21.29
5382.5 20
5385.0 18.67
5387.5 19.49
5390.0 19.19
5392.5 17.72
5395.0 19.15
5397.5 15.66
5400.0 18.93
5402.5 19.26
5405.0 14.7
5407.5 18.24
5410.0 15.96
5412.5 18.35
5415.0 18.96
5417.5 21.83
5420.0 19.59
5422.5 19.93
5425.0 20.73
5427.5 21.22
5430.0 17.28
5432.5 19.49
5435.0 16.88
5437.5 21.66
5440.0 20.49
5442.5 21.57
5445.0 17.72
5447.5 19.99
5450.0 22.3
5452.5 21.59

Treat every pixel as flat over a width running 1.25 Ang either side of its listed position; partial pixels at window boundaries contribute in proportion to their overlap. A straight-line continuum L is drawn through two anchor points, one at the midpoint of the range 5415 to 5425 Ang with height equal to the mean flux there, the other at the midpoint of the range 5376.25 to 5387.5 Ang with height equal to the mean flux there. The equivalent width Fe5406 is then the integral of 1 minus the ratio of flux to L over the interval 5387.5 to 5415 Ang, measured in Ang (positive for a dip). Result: 3.3 Ang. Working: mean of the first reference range 20.3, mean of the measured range 17.9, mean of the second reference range 20.3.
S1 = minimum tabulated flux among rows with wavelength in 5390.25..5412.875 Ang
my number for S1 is 14.7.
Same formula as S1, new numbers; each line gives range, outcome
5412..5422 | 18.35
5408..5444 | 15.96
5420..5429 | 19.59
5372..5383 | 16.84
